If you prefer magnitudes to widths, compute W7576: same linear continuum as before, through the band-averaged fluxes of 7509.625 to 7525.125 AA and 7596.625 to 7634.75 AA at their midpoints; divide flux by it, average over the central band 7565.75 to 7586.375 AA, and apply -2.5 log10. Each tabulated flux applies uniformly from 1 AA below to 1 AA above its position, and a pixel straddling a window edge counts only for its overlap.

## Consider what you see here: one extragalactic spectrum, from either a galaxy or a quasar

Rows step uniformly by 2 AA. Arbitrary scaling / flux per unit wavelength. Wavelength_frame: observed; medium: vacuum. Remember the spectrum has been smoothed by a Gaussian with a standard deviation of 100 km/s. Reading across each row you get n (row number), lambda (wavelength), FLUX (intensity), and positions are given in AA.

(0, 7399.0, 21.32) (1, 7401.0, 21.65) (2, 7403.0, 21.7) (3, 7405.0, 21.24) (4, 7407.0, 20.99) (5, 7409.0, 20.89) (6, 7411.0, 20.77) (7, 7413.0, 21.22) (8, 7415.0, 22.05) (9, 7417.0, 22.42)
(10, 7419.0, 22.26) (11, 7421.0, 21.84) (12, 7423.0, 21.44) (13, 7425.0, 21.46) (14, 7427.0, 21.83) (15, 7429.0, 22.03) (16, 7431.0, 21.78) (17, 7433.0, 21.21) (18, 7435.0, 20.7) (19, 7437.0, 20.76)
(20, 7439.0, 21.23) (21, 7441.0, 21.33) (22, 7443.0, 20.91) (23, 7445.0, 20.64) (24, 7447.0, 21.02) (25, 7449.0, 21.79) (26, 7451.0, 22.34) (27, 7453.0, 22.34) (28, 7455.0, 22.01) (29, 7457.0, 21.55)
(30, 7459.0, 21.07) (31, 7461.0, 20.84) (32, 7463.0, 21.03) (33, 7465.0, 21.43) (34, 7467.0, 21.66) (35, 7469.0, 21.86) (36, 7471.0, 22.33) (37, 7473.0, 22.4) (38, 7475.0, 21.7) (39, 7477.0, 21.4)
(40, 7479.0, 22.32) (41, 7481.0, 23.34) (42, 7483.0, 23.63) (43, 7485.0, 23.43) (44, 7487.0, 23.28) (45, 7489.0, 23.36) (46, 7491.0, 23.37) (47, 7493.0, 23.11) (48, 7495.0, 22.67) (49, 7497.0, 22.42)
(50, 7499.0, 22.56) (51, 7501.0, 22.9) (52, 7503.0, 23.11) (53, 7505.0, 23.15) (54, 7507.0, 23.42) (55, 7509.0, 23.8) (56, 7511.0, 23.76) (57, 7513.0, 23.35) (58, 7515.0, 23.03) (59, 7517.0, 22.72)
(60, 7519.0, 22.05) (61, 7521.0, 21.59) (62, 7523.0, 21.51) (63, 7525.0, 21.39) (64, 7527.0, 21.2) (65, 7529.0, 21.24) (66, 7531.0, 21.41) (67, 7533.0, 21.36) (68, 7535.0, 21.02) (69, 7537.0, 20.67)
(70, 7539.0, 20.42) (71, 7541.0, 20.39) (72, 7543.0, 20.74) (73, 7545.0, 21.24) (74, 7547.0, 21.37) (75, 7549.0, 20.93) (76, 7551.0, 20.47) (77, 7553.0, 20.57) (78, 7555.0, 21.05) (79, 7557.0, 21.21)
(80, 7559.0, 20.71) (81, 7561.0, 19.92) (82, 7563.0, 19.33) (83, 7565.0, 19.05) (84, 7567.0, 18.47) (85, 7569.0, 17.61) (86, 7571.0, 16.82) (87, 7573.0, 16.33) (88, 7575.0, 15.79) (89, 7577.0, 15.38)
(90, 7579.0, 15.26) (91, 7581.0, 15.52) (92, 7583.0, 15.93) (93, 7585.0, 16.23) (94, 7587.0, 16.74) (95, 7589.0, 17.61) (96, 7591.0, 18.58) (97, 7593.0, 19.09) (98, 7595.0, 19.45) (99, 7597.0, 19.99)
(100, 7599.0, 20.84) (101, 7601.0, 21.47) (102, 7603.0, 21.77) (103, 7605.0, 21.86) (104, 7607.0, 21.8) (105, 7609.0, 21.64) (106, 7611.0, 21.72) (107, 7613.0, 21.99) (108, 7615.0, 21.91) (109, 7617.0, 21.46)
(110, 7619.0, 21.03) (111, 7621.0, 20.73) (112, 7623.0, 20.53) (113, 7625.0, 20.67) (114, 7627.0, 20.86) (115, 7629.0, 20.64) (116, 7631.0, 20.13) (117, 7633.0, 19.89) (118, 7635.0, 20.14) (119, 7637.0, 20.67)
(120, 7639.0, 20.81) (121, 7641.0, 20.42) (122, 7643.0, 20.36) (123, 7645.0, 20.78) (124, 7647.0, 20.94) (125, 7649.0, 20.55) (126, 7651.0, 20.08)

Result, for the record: 0.30 mag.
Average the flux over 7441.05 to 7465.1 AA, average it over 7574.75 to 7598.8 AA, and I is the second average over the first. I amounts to 0.81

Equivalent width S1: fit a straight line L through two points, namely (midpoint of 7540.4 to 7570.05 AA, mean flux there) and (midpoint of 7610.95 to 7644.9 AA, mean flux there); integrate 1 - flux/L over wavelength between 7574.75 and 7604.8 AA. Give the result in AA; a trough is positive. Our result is 3.45 AA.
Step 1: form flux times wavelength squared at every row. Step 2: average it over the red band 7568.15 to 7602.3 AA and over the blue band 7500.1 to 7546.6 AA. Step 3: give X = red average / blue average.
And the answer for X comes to 0.8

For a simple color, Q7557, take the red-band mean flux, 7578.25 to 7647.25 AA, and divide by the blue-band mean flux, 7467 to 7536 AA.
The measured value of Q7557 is 0.89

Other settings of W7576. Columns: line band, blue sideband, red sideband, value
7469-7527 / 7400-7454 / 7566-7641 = -0.10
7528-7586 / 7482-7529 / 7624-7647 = 0.14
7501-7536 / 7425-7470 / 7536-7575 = -0.10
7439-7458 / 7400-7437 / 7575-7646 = -0.02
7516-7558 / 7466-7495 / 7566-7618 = -0.02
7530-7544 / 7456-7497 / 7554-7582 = -0.07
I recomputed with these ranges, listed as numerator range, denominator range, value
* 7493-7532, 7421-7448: 1.06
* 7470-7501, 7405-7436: 1.06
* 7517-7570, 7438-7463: 0.97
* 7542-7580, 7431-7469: 0.89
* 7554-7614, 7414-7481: 0.88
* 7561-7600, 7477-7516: 0.76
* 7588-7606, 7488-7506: 0.87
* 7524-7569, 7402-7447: 0.96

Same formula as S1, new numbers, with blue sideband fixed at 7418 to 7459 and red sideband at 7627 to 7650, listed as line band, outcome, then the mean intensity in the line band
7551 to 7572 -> 1.4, 19.5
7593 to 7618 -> -0.7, 21.2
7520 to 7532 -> -0.2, 21.4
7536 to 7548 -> 0.1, 20.8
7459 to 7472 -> -0.1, 21.5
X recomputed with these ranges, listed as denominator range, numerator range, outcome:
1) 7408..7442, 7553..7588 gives 0.86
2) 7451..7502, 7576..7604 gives 0.84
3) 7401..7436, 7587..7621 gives 1.01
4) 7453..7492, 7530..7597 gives 0.88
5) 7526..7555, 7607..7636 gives 1.02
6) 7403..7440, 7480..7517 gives 1.10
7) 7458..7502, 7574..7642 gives 0.91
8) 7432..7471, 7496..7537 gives 1.06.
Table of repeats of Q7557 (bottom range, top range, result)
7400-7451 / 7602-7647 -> 0.98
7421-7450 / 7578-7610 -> 0.89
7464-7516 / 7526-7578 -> 0.87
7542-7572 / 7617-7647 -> 1.03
